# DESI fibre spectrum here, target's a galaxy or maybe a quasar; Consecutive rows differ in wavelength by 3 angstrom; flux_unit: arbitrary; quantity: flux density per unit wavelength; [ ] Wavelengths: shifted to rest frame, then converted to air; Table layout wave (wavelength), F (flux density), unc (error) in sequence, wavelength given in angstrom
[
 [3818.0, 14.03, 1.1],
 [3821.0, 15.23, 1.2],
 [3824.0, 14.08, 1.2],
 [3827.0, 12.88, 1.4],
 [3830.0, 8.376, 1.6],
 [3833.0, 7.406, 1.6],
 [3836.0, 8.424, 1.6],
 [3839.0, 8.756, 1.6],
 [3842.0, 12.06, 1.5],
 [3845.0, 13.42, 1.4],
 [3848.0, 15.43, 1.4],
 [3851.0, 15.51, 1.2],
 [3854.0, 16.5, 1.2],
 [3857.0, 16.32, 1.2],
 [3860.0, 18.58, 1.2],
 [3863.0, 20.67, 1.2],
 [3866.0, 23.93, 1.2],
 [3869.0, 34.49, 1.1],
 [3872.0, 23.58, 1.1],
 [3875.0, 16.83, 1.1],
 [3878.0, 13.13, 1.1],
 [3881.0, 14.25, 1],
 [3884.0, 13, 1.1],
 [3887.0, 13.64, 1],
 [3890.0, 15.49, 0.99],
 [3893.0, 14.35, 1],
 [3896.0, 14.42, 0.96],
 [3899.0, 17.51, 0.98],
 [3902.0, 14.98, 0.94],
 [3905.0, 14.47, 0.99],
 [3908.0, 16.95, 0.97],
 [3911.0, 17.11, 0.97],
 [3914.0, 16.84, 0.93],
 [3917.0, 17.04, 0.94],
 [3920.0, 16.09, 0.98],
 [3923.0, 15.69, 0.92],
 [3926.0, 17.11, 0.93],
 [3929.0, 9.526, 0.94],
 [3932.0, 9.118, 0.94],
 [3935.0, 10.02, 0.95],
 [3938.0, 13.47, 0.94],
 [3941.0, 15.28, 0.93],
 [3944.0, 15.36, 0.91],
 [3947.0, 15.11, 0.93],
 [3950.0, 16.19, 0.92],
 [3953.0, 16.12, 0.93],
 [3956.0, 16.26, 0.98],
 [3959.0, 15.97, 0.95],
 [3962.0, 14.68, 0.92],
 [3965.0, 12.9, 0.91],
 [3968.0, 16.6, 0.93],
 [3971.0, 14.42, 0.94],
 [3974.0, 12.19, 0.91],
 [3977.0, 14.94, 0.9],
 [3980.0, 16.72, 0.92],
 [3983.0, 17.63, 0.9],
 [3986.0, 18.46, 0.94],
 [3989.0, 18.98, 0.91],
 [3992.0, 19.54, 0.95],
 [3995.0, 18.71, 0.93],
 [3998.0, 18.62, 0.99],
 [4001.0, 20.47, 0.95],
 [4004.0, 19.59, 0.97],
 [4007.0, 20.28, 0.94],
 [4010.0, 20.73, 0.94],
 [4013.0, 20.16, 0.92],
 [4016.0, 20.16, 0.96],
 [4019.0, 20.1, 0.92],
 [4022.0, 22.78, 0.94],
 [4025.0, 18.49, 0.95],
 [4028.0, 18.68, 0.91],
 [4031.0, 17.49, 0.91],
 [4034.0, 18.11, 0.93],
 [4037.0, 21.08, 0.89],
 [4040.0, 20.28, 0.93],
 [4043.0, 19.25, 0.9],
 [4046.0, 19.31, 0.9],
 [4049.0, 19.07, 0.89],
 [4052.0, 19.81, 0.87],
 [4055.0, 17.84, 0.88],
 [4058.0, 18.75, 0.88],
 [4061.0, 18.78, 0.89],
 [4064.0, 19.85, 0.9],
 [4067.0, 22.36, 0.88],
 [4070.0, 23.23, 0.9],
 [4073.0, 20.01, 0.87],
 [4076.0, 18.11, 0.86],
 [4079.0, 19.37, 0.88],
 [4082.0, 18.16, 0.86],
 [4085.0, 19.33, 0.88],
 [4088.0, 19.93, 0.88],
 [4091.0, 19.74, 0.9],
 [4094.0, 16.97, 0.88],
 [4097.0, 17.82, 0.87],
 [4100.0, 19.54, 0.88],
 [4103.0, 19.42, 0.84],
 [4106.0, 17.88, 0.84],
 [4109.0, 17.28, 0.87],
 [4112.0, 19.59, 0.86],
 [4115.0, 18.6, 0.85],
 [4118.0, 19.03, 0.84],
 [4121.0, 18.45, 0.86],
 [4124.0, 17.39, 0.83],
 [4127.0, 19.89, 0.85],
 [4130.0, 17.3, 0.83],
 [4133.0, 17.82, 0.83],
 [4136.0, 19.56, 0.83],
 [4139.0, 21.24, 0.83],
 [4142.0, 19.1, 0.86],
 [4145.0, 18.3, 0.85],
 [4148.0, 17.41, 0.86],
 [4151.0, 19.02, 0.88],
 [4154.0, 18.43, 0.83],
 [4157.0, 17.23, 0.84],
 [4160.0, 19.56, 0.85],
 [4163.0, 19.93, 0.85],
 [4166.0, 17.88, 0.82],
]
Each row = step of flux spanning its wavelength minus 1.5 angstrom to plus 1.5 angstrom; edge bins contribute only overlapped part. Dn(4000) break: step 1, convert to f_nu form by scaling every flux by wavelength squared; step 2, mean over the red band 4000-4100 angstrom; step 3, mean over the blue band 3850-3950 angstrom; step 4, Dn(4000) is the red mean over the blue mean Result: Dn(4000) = 1.3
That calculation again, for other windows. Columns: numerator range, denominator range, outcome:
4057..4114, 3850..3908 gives 1.23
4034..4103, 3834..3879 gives 1.26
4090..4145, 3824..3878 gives 1.34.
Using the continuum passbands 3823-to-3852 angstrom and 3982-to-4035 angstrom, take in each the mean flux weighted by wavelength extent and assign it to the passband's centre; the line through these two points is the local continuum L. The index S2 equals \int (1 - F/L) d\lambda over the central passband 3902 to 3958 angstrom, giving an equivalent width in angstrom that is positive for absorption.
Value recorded 3.0 angstrom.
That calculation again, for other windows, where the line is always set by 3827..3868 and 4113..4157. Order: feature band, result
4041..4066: -2.5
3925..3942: 3.8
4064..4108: -3.7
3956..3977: 2.0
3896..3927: -1.8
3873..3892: 0.4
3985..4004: -3.0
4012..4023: -2.5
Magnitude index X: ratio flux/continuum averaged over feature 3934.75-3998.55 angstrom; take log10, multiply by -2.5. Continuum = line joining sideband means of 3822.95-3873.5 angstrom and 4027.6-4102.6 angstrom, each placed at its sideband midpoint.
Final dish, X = 0.12 mag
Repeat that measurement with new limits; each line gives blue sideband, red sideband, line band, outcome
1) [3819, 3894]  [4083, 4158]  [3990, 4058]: -0.12 mag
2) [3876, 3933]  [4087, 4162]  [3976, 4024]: -0.17 mag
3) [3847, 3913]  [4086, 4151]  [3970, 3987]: 0.14 mag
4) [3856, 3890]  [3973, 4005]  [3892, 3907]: 0.22 mag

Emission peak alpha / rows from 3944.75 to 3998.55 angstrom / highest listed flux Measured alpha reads 19.54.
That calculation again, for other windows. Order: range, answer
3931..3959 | 16.26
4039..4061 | 20.28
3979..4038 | 22.78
